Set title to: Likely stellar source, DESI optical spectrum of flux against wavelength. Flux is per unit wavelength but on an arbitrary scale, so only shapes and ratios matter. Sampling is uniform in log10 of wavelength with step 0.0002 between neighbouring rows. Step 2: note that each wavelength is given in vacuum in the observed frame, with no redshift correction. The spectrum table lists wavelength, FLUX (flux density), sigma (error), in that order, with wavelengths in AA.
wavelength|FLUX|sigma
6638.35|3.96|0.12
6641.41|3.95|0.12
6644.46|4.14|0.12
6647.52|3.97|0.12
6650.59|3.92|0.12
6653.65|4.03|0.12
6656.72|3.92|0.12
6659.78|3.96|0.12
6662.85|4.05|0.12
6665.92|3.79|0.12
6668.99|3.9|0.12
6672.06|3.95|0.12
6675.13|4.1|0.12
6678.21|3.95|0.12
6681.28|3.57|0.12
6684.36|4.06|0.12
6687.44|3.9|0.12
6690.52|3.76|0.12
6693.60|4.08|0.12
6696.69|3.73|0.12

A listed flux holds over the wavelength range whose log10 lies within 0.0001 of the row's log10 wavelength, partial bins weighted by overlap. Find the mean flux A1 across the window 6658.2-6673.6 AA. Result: 3.93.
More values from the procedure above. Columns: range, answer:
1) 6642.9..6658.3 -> 4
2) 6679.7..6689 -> 3.85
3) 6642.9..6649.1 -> 4.05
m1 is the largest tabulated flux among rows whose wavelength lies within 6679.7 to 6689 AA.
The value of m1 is 4.06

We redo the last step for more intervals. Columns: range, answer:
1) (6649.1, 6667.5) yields 4.05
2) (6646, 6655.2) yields 4.03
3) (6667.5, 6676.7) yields 4.1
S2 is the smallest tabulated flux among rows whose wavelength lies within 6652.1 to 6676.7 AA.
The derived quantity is 3.79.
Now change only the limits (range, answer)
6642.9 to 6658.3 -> 3.92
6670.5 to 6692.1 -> 3.57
